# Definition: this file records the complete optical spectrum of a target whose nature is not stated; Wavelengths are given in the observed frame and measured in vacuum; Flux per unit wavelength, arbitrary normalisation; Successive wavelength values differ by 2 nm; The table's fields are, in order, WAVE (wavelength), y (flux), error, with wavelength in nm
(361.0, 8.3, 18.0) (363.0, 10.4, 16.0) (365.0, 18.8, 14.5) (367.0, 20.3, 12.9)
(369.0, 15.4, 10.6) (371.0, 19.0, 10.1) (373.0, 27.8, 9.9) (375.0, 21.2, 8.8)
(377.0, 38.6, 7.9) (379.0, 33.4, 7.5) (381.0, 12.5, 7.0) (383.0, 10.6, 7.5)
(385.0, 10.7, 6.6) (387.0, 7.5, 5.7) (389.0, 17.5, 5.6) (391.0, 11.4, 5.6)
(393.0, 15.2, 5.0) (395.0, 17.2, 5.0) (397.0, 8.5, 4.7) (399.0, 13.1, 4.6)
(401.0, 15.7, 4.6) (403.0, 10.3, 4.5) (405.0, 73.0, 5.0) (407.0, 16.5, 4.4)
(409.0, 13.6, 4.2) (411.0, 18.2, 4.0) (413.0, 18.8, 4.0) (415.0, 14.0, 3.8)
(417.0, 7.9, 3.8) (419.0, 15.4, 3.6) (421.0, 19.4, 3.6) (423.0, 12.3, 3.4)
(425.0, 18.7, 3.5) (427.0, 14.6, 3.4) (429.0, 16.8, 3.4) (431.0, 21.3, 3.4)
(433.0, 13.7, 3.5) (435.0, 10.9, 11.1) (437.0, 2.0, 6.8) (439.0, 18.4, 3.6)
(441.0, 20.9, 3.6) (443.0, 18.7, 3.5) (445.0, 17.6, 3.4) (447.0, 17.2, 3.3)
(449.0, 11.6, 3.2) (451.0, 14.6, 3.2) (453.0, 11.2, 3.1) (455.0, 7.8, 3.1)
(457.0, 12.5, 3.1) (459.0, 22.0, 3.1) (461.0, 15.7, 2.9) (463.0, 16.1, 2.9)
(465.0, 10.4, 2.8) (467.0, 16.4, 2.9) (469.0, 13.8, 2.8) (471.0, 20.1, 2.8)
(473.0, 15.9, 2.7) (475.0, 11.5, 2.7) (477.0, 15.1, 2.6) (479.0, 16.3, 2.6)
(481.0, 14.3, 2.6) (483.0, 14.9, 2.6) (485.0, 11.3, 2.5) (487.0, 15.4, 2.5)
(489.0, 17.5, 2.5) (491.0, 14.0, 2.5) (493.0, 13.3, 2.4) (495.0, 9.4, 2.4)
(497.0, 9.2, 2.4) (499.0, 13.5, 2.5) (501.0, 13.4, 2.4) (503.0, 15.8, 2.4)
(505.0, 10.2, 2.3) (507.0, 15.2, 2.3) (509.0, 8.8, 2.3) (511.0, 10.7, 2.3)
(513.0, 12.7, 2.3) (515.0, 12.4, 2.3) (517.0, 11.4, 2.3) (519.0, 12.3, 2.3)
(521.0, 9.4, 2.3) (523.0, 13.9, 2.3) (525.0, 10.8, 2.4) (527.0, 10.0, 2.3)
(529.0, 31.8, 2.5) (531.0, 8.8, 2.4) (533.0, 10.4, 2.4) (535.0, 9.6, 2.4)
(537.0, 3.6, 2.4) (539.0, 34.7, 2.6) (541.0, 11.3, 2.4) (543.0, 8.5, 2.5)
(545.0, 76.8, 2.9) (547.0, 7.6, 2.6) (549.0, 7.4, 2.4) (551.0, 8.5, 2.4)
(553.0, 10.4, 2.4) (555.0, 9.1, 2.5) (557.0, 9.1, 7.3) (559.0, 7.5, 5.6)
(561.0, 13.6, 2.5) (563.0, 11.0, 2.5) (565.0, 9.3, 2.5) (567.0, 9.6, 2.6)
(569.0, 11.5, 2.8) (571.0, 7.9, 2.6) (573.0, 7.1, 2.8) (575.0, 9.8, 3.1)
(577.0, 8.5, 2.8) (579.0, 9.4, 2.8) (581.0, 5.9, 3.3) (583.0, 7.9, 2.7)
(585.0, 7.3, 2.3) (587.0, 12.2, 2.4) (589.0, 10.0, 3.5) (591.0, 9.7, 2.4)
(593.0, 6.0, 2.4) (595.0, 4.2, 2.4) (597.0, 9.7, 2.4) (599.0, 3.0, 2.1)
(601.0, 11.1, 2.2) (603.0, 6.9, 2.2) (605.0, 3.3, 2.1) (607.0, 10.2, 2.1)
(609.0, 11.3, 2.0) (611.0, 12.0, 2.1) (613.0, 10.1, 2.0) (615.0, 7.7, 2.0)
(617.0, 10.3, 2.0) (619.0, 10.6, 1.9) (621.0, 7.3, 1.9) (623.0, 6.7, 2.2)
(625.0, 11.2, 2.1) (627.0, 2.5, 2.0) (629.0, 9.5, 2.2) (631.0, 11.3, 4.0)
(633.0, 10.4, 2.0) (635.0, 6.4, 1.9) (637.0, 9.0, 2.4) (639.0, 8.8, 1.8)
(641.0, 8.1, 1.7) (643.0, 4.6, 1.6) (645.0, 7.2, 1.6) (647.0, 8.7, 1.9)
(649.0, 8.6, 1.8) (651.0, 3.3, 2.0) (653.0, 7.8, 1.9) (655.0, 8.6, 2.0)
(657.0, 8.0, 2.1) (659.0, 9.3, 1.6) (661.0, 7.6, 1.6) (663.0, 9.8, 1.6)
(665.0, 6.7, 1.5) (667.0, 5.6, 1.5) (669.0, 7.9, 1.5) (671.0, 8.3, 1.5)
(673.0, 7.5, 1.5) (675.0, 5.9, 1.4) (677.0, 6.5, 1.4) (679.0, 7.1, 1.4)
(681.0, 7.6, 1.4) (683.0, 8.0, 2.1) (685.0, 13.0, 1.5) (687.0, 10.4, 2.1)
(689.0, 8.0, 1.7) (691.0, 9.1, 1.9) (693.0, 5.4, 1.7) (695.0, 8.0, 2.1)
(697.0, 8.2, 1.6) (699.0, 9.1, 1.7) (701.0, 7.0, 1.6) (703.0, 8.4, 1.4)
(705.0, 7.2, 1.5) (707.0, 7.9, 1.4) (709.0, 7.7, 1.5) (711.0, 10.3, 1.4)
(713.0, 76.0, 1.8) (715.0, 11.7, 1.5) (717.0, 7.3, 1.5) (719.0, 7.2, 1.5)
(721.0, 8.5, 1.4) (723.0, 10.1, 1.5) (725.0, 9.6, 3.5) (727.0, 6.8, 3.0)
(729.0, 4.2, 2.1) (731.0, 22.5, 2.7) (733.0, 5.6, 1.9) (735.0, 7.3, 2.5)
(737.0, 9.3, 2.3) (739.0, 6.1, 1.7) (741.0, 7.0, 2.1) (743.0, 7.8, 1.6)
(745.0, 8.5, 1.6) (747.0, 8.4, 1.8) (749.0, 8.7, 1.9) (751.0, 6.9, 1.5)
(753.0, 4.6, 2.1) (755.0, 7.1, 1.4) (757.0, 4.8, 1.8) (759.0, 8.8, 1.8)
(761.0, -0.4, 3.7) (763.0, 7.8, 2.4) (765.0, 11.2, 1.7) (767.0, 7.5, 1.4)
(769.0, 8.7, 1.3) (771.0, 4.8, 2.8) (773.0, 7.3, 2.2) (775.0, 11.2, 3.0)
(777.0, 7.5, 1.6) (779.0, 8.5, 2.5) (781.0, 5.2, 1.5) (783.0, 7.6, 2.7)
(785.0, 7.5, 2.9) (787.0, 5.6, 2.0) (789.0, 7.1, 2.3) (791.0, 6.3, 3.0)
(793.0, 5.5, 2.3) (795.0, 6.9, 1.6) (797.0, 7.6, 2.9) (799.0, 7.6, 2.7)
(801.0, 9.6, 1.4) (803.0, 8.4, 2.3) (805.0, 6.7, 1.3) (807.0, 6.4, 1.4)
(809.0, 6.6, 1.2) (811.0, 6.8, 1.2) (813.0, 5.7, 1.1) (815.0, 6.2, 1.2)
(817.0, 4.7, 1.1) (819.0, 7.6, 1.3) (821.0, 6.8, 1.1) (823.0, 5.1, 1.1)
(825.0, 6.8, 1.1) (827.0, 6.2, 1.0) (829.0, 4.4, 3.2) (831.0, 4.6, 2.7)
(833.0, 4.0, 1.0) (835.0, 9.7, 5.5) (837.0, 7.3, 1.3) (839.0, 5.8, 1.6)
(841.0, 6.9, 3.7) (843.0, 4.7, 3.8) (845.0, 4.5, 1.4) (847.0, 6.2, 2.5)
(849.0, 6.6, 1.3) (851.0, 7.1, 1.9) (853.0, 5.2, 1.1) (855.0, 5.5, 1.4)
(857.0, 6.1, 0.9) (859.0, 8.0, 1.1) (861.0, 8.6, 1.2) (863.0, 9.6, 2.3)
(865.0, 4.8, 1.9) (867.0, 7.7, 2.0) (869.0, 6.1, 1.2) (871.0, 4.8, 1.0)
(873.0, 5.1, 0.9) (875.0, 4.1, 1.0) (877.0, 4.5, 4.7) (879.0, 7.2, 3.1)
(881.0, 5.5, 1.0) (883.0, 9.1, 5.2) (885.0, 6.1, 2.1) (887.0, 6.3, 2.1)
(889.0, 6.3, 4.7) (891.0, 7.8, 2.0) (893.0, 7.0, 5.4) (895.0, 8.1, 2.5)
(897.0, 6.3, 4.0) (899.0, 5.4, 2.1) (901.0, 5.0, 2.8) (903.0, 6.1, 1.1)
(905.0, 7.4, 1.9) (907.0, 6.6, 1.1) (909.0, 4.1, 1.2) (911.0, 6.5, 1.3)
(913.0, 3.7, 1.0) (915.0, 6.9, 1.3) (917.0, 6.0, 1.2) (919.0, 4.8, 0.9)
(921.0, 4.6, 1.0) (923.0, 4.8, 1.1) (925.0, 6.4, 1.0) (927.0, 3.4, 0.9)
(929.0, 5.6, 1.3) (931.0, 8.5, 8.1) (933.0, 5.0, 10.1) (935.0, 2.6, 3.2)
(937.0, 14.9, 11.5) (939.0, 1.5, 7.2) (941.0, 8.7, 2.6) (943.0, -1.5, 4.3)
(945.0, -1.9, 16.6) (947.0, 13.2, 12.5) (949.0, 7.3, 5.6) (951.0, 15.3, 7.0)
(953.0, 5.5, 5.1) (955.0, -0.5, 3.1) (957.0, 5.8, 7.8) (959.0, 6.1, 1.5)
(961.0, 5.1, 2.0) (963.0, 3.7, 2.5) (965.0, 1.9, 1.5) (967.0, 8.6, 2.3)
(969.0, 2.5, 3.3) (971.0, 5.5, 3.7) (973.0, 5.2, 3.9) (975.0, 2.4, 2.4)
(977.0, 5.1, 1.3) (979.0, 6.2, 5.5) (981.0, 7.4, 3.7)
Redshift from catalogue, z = 0.087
